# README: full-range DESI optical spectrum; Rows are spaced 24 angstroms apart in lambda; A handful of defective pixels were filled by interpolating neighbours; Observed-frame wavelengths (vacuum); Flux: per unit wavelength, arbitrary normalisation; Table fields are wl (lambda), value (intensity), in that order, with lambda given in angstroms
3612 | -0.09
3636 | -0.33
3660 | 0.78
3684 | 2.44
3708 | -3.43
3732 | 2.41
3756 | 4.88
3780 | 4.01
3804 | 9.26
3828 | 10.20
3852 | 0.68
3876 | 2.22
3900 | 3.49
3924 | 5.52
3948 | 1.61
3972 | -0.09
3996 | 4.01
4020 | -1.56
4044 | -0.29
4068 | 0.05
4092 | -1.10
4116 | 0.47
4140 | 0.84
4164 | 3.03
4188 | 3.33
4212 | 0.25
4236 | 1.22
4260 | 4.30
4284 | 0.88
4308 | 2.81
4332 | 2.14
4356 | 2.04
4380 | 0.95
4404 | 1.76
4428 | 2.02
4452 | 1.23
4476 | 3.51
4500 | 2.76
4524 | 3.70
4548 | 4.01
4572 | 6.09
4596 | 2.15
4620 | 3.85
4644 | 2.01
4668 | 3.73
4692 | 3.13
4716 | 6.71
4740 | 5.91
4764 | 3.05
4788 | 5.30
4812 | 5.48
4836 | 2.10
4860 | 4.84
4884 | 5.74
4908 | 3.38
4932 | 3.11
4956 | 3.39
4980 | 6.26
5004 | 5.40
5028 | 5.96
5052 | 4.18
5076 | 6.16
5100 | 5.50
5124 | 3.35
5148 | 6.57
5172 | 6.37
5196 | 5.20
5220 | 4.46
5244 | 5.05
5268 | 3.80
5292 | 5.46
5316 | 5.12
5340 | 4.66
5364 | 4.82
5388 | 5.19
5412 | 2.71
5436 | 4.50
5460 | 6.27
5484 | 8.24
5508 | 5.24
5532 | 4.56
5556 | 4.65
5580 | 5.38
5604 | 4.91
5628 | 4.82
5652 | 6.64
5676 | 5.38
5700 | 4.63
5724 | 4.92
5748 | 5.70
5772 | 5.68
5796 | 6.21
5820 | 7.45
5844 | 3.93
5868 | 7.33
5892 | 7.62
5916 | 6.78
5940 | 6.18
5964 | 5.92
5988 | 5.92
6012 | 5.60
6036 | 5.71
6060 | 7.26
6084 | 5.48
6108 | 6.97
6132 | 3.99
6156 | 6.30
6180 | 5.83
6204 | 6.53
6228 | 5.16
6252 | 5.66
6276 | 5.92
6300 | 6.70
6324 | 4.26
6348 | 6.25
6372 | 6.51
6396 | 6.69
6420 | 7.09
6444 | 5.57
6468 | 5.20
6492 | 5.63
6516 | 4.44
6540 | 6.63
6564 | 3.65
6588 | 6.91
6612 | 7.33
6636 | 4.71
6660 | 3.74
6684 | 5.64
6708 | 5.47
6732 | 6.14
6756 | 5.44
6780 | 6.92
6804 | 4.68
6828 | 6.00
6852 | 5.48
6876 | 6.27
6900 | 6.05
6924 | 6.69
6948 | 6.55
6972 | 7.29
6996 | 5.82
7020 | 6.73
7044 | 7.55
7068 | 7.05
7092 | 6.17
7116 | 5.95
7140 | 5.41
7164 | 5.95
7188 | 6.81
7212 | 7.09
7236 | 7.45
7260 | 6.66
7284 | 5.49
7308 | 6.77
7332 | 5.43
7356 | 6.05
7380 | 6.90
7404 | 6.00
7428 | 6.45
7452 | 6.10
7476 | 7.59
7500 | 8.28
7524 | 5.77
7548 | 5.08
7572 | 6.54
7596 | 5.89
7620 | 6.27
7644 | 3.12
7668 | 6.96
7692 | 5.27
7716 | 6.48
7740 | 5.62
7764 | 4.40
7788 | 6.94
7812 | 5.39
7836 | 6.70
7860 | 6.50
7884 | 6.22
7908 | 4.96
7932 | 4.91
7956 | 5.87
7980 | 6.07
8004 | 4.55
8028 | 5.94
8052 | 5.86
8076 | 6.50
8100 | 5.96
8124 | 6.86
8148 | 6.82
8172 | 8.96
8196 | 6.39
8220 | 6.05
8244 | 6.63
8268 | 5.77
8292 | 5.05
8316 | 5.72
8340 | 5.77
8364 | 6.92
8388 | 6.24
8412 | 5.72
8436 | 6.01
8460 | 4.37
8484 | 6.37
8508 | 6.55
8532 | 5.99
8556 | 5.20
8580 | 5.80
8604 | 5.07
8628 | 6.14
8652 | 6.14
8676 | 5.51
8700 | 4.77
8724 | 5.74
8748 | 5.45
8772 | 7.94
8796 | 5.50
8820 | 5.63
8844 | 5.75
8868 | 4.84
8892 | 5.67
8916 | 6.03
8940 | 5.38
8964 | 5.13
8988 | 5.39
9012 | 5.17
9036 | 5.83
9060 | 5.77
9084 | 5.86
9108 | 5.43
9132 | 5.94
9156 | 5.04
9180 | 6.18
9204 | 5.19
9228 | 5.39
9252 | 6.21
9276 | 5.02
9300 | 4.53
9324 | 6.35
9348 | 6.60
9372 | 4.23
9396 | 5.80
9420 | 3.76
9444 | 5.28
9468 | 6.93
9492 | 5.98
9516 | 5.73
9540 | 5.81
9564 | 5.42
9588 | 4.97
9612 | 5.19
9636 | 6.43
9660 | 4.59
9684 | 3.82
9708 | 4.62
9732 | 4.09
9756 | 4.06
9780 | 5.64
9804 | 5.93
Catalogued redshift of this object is 0.25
